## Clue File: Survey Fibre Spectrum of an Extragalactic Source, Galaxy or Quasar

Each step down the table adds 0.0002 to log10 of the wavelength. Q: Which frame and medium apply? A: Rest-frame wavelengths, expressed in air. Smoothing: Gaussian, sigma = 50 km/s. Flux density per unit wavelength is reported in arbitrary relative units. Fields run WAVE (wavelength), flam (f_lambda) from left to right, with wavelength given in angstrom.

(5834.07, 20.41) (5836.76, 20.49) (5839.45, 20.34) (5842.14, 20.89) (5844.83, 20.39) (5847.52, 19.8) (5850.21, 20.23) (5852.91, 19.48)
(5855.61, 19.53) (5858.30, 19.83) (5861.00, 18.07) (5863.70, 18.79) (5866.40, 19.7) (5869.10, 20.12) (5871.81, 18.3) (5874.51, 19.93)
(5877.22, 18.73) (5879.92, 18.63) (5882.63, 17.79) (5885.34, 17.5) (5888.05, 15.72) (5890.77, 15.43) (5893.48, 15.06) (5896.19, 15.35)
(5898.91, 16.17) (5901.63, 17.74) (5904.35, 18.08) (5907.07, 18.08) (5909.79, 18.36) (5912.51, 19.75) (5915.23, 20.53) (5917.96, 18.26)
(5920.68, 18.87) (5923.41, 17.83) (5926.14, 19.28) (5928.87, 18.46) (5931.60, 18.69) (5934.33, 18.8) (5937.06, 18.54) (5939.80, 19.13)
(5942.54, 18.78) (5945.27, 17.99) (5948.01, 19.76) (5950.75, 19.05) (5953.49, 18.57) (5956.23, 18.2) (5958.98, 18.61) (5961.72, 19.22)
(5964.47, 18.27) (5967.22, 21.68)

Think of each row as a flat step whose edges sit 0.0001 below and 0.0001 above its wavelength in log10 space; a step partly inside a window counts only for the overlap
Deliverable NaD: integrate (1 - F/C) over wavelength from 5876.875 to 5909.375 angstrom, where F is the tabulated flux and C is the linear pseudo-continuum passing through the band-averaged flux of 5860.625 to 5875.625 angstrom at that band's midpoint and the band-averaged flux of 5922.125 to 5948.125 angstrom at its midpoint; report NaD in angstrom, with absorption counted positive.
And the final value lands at 3.4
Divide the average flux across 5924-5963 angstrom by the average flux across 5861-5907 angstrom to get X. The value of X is 1.06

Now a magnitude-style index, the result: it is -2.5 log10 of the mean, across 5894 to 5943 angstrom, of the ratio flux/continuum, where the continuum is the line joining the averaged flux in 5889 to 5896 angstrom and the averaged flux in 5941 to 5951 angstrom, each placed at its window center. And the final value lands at -0.08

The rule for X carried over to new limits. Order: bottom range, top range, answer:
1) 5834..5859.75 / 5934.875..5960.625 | 0.93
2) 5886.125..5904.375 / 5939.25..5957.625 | 1.16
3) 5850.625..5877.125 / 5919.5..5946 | 0.97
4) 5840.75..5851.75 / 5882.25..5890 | 0.83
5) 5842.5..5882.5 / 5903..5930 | 0.97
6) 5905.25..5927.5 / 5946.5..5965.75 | 1.00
